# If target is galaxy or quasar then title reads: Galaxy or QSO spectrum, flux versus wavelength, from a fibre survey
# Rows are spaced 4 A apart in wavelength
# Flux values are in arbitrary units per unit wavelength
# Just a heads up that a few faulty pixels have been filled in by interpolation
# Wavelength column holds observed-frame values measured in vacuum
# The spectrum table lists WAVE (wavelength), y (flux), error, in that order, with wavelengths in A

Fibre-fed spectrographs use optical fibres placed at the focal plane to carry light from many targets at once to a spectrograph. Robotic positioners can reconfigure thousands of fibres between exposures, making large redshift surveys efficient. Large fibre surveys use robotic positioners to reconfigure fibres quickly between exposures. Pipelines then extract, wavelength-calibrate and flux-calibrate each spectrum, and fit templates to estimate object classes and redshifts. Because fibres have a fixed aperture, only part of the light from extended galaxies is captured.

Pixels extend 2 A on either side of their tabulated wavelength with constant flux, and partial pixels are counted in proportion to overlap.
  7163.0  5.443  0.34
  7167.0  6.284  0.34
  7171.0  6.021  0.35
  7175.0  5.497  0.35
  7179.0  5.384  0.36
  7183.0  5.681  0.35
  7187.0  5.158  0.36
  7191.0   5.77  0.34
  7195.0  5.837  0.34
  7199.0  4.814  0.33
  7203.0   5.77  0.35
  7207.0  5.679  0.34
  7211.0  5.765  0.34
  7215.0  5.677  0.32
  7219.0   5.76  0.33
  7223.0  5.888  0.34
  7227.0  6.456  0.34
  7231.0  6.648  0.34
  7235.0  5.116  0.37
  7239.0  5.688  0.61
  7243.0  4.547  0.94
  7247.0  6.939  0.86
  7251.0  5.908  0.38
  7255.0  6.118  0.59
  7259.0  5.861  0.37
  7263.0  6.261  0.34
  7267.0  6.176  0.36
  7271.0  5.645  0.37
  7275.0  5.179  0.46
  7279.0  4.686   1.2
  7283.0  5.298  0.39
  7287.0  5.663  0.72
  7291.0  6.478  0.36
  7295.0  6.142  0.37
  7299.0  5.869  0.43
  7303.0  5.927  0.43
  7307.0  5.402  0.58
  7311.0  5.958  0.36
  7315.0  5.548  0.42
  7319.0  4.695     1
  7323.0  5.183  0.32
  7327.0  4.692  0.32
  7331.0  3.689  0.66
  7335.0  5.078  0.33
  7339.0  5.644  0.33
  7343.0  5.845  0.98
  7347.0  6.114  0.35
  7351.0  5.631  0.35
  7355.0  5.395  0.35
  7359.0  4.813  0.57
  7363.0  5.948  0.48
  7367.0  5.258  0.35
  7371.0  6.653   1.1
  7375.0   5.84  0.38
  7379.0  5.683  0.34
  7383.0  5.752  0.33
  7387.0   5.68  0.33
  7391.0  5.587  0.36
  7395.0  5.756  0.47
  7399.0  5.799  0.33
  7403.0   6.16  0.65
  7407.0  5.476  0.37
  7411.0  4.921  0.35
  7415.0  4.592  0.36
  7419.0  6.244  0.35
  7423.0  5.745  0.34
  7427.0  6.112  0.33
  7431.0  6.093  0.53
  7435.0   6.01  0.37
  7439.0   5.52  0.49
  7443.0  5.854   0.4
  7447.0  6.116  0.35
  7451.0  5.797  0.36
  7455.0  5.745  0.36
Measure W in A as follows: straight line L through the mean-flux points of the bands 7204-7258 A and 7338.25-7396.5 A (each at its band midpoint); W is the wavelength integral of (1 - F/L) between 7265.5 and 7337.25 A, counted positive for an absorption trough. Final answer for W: 4.7 A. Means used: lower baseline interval 5.86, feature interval 5.4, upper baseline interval 5.71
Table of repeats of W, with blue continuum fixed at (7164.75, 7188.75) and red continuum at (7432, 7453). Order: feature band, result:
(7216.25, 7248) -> -0.7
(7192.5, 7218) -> 0.4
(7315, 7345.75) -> 4.0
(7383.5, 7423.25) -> 1.7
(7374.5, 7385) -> 0.1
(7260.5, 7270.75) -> -0.6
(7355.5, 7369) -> 1.1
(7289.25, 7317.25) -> -0.6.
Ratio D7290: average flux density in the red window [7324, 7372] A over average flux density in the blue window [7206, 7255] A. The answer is 0.92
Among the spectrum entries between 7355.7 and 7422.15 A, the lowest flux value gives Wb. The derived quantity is 4.592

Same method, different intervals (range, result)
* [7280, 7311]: 5.298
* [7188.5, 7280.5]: 4.547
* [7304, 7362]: 3.689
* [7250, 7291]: 4.686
